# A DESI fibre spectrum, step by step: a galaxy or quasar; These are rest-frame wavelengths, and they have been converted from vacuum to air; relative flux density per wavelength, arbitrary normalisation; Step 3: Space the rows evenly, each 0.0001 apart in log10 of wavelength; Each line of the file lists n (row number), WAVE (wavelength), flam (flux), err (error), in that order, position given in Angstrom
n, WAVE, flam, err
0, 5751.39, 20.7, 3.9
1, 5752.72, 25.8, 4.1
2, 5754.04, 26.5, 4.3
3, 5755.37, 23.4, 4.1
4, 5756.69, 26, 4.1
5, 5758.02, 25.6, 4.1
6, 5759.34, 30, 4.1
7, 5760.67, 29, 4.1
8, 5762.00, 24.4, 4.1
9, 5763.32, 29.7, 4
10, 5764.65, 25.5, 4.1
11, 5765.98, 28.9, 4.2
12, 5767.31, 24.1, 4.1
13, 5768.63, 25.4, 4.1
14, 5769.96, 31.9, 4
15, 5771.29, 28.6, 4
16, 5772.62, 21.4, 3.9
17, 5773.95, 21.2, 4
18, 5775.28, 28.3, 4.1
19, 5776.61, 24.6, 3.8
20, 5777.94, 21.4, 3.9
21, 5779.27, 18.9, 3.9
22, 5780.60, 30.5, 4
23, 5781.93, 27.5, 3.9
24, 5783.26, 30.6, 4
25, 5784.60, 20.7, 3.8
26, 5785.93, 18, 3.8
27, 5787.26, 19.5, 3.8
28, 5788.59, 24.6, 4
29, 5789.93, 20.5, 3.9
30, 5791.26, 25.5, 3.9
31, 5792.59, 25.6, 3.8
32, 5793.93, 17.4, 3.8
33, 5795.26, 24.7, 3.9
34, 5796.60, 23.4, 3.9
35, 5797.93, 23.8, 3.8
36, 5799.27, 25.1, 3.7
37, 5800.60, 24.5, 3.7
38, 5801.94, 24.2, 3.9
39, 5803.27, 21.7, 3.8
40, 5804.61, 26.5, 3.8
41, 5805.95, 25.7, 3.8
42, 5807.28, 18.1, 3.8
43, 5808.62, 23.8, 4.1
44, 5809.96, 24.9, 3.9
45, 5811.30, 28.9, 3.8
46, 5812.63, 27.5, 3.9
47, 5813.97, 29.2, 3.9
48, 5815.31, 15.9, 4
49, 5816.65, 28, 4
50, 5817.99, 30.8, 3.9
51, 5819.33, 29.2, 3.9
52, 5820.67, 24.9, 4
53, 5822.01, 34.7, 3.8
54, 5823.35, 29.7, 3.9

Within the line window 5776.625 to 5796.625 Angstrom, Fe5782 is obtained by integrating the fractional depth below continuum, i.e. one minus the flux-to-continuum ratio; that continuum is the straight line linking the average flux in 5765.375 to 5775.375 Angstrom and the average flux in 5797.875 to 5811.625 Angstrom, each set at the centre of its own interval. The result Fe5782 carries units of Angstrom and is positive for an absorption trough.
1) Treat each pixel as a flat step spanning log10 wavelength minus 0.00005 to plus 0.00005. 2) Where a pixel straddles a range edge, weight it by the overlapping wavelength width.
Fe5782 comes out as 1.5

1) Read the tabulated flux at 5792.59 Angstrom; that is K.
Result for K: 25.6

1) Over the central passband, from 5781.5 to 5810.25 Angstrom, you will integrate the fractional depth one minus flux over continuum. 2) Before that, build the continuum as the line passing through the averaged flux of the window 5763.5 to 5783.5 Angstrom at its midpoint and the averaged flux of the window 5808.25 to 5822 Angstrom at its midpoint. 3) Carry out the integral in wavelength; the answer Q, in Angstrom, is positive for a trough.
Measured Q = 3.2 Angstrom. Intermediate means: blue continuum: 25.9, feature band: 23.4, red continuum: 26.8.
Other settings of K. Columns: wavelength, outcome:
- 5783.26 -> 30.6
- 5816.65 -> 28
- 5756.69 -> 26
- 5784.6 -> 20.7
